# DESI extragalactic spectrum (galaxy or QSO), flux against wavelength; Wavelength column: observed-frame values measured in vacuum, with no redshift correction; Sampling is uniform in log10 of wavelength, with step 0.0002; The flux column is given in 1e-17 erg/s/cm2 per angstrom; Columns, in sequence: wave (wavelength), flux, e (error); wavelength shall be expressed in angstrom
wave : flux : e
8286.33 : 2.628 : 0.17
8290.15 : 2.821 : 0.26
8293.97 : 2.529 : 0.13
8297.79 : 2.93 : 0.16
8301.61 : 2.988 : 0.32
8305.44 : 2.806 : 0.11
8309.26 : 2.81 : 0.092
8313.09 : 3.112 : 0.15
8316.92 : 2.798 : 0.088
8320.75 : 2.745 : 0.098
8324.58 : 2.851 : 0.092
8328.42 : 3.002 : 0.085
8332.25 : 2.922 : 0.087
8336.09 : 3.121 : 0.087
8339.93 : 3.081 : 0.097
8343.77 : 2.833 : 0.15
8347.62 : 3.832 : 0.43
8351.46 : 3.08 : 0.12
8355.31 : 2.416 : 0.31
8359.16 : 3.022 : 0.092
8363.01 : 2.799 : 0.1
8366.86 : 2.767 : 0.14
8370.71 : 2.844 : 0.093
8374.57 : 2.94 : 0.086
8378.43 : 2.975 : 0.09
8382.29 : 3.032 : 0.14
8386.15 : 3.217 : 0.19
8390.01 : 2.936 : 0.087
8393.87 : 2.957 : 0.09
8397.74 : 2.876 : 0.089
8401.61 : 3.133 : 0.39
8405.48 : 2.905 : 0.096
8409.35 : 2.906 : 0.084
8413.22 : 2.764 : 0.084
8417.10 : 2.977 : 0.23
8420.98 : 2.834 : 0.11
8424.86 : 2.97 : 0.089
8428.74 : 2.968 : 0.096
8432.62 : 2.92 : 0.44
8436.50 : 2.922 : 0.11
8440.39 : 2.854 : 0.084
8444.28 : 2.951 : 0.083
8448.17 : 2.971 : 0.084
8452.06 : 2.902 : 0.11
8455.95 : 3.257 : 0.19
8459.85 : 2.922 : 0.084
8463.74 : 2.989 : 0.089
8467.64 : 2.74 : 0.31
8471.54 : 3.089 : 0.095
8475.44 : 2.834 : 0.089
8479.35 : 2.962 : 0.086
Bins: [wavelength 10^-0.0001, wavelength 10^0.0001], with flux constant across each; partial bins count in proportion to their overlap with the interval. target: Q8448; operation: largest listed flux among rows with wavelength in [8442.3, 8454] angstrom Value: 2.971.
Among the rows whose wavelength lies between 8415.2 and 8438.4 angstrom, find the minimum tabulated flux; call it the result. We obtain 2.834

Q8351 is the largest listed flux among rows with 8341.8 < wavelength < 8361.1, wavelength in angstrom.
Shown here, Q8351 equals 3.832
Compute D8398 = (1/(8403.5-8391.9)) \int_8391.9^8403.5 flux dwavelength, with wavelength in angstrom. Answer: 2.99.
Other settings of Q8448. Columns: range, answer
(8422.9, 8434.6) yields 2.97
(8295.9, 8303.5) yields 2.988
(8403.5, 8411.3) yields 2.906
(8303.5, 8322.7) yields 3.112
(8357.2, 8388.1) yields 3.217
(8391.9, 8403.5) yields 3.133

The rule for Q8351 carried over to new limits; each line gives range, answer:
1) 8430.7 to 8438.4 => 2.922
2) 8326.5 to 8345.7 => 3.121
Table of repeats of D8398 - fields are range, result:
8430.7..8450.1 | 2.92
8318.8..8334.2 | 2.88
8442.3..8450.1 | 2.96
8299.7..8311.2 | 2.87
